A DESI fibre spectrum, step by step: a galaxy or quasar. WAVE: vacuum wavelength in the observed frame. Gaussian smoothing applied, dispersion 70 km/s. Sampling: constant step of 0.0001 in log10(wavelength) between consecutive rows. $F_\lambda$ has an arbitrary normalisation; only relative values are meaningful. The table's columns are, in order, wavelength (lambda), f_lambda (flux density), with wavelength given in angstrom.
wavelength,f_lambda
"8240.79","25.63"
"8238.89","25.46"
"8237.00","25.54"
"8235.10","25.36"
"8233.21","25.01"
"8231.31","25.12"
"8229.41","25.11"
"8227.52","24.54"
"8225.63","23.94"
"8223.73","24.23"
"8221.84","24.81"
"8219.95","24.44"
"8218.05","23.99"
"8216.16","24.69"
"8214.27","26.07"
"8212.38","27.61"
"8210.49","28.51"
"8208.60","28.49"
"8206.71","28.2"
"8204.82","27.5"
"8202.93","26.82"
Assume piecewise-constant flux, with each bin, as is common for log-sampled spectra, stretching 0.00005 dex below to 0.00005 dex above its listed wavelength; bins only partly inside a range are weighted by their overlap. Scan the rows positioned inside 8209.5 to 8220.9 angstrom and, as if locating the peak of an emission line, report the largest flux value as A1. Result 28.51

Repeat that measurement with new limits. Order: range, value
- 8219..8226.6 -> 24.81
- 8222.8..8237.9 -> 25.54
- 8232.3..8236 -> 25.36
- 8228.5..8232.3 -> 25.12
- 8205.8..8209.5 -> 28.49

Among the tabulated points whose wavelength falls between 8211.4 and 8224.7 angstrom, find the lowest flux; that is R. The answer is 23.99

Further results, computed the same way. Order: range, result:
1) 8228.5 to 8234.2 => 25.01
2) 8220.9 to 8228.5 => 23.94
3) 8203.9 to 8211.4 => 27.5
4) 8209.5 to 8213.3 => 27.61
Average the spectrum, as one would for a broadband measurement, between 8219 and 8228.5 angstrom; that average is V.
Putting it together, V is 24.4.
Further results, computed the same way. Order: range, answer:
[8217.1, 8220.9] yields 24.2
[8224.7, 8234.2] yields 24.8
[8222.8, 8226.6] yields 24.1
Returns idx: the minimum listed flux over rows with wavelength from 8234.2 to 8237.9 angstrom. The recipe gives 25.36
